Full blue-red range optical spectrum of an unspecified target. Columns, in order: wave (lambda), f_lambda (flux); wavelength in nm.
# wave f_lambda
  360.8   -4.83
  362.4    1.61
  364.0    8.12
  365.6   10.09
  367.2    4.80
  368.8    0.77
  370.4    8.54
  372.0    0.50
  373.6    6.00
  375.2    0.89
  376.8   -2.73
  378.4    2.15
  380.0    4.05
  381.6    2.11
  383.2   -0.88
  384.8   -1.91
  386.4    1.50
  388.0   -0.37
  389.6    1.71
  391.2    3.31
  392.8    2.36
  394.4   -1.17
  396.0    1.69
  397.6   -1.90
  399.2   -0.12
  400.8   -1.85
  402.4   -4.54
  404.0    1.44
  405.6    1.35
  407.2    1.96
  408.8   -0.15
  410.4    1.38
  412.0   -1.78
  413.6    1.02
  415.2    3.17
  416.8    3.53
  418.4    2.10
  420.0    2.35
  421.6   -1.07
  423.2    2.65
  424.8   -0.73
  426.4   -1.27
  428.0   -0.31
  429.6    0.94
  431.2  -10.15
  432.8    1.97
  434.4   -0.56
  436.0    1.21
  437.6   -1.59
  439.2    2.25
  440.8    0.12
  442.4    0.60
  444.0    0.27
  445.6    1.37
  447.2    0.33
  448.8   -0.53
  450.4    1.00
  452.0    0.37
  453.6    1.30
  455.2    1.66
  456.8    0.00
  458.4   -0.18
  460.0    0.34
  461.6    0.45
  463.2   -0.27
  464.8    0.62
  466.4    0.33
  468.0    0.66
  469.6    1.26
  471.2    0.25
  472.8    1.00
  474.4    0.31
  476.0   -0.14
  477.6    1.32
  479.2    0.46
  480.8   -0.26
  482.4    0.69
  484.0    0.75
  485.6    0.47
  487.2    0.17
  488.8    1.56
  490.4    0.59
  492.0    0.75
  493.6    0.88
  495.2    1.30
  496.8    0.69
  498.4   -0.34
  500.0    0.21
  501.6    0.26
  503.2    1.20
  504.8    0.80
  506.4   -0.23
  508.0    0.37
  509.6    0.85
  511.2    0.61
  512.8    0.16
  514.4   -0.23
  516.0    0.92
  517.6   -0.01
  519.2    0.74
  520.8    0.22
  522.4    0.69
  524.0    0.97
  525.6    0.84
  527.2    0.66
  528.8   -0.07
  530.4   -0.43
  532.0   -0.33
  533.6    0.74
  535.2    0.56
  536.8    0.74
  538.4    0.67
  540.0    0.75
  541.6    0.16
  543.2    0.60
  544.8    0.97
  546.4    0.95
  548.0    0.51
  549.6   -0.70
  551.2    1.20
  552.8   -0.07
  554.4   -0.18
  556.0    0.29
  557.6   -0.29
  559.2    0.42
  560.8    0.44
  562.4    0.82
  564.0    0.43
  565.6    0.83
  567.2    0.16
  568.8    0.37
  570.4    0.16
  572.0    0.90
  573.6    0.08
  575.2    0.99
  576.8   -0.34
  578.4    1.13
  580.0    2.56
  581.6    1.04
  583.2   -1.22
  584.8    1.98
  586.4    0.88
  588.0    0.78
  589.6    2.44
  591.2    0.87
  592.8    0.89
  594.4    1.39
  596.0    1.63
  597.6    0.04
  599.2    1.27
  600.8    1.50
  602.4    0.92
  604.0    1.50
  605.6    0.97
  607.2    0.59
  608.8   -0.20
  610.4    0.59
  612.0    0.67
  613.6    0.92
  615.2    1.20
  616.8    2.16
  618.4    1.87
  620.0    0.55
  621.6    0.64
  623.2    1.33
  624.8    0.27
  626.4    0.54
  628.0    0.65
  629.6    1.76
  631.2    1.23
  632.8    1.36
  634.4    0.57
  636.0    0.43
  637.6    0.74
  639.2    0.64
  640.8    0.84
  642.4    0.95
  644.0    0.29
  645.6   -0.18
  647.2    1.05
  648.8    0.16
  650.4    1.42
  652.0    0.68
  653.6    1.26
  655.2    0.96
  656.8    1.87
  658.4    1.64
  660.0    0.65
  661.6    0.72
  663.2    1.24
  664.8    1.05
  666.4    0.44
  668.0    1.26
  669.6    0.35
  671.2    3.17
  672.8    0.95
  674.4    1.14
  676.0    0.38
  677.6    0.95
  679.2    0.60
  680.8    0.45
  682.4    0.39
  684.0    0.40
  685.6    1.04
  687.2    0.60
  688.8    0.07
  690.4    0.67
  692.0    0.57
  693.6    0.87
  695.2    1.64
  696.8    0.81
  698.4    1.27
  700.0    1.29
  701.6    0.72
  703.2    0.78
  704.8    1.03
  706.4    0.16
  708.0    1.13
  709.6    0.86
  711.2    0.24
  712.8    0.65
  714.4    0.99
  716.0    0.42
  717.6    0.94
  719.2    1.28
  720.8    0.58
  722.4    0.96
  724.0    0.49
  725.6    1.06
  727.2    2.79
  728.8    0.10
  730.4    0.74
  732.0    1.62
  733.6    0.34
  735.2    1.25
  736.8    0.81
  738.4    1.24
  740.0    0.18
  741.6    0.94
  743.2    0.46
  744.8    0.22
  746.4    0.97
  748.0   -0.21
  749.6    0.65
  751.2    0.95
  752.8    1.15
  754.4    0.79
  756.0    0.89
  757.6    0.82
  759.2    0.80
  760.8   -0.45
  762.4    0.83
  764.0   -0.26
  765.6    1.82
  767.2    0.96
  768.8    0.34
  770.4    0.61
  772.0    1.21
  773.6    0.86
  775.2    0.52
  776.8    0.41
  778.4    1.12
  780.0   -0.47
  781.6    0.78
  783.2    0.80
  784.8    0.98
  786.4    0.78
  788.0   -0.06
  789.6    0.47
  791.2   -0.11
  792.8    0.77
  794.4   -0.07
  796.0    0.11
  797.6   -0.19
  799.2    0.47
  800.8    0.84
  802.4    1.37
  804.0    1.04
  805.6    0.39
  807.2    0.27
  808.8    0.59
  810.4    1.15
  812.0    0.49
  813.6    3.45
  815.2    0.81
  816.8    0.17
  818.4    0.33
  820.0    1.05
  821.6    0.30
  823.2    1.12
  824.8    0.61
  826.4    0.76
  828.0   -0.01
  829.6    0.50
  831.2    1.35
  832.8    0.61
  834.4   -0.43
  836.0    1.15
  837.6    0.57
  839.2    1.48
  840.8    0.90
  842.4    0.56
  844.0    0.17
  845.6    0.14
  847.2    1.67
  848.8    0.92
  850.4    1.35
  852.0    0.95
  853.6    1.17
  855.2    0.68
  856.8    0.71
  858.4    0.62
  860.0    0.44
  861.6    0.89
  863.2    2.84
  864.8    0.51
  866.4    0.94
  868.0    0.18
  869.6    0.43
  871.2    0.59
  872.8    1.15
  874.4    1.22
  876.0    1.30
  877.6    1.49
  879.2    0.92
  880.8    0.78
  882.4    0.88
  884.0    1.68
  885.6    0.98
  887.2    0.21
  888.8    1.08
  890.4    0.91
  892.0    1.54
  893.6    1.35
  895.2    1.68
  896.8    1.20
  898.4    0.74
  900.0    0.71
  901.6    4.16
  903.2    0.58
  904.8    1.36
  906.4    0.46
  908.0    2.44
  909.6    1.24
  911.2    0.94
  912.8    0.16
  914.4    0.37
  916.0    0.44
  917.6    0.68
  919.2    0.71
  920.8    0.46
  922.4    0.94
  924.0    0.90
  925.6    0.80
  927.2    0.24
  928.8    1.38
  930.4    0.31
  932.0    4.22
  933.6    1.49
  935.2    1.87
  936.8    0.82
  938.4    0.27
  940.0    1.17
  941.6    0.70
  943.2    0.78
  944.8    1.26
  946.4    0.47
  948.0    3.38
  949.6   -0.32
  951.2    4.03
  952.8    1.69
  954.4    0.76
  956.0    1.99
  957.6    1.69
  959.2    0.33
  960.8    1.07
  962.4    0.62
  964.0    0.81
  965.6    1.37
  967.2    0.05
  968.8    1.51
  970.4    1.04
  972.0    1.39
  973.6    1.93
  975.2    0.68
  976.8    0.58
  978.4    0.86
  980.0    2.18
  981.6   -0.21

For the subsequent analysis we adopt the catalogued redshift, 0.80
